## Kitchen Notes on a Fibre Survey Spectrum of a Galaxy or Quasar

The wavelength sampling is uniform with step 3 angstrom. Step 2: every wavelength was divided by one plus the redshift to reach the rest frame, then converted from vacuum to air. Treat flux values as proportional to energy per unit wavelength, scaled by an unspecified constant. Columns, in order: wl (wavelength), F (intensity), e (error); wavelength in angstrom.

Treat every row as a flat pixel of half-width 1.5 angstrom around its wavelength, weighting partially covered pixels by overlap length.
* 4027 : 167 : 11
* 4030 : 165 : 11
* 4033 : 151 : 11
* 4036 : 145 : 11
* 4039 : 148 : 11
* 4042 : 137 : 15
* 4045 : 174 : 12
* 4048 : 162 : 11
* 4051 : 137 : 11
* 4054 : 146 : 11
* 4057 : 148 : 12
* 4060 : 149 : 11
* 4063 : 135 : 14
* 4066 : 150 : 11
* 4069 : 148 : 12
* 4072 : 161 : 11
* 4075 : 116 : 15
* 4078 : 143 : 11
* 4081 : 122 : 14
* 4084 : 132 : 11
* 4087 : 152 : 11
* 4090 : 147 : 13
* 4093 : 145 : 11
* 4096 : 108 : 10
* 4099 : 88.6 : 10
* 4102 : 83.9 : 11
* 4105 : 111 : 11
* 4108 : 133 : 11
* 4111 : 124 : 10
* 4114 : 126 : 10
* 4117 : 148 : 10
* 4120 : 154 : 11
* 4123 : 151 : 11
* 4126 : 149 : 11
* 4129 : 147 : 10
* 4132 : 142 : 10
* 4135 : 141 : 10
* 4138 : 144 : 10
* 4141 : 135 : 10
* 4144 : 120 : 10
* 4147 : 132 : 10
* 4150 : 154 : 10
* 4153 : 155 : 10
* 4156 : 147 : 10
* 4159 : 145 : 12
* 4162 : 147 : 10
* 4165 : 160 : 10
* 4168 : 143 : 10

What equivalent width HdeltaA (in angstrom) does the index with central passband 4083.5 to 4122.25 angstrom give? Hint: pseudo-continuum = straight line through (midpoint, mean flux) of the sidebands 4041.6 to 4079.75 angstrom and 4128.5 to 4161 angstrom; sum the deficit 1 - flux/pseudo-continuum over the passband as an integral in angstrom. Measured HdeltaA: 4.5 angstrom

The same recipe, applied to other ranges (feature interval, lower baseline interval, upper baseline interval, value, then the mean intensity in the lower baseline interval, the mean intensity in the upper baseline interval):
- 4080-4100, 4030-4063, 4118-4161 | 2.5 angstrom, 150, 144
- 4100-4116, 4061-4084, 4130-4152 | 2.7 angstrom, 139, 139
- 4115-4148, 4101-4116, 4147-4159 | -2.2 angstrom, 118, 149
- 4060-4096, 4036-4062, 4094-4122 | -1.3 angstrom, 150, 121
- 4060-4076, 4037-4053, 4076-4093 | 0.1 angstrom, 151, 139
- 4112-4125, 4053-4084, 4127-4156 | -0.2 angstrom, 141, 142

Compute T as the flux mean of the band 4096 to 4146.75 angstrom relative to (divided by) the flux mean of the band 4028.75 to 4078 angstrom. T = 0.88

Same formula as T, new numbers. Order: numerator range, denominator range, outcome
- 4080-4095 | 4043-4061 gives 0.91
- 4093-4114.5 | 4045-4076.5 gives 0.77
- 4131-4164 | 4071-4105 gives 1.13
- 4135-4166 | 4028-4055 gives 0.94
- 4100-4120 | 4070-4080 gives 0.88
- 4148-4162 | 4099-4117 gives 1.29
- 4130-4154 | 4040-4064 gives 0.94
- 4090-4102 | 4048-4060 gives 0.78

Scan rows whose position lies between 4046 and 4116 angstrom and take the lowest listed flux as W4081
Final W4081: 83.9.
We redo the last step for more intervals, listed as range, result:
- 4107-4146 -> 120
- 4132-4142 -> 135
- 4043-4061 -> 137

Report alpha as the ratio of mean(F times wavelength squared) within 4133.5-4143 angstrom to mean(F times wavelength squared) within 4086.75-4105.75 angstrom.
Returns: 1.21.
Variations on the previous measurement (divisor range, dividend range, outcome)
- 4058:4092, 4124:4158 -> 1.04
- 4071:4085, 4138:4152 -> 1.06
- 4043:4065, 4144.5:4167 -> 1.03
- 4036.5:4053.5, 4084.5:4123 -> 0.87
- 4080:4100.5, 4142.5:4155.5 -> 1.13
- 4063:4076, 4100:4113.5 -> 0.80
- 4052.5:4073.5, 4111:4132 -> 1.00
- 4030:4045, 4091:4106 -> 0.74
